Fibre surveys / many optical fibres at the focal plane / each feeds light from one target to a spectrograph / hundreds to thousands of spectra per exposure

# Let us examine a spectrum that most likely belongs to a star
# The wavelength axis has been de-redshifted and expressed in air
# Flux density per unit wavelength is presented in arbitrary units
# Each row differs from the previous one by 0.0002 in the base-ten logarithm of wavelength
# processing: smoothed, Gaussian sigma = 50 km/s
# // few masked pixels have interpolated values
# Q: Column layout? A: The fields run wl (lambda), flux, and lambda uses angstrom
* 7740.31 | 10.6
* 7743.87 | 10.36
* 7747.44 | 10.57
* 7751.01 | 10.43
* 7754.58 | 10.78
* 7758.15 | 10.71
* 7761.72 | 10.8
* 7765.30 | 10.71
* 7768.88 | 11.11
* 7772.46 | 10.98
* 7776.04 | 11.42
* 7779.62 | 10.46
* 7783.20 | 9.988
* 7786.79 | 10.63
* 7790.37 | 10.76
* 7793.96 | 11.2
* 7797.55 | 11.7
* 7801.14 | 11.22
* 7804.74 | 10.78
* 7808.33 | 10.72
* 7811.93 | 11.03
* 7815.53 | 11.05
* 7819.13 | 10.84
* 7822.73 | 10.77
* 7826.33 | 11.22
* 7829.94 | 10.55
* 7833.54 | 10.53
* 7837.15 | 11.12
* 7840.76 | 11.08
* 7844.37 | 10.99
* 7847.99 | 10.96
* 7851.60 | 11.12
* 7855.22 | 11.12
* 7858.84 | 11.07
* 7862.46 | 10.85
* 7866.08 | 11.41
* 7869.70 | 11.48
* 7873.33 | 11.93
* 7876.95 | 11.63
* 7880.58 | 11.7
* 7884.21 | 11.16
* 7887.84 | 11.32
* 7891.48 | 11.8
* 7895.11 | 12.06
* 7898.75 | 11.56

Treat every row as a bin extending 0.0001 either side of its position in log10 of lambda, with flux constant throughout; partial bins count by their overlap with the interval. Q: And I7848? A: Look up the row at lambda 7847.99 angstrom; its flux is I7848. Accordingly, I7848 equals 10.96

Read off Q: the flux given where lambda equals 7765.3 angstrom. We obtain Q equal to 10.71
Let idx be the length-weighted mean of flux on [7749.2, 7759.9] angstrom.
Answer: 10.6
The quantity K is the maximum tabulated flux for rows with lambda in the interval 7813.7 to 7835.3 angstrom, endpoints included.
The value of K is 11.22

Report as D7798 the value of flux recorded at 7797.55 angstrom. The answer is 11.7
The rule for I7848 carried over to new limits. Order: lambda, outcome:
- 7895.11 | 12.06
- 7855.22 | 11.12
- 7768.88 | 11.11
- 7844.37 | 10.99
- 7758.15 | 10.71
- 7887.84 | 11.32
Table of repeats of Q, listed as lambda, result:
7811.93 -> 11.03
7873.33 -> 11.93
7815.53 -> 11.05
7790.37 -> 10.76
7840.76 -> 11.08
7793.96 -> 11.2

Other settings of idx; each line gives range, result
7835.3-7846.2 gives 11.1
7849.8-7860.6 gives 11.1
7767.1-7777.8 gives 11.2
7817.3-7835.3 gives 10.8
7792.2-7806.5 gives 11.2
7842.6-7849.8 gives 11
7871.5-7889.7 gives 11.5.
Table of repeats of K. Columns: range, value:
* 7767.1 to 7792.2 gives 11.42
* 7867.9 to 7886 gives 11.93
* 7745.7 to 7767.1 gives 10.8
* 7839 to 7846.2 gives 11.08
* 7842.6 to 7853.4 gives 11.12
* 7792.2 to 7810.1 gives 11.7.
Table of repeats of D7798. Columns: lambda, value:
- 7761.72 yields 10.8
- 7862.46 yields 10.85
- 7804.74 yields 10.78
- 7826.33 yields 11.22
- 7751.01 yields 10.43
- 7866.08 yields 11.41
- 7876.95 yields 11.63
